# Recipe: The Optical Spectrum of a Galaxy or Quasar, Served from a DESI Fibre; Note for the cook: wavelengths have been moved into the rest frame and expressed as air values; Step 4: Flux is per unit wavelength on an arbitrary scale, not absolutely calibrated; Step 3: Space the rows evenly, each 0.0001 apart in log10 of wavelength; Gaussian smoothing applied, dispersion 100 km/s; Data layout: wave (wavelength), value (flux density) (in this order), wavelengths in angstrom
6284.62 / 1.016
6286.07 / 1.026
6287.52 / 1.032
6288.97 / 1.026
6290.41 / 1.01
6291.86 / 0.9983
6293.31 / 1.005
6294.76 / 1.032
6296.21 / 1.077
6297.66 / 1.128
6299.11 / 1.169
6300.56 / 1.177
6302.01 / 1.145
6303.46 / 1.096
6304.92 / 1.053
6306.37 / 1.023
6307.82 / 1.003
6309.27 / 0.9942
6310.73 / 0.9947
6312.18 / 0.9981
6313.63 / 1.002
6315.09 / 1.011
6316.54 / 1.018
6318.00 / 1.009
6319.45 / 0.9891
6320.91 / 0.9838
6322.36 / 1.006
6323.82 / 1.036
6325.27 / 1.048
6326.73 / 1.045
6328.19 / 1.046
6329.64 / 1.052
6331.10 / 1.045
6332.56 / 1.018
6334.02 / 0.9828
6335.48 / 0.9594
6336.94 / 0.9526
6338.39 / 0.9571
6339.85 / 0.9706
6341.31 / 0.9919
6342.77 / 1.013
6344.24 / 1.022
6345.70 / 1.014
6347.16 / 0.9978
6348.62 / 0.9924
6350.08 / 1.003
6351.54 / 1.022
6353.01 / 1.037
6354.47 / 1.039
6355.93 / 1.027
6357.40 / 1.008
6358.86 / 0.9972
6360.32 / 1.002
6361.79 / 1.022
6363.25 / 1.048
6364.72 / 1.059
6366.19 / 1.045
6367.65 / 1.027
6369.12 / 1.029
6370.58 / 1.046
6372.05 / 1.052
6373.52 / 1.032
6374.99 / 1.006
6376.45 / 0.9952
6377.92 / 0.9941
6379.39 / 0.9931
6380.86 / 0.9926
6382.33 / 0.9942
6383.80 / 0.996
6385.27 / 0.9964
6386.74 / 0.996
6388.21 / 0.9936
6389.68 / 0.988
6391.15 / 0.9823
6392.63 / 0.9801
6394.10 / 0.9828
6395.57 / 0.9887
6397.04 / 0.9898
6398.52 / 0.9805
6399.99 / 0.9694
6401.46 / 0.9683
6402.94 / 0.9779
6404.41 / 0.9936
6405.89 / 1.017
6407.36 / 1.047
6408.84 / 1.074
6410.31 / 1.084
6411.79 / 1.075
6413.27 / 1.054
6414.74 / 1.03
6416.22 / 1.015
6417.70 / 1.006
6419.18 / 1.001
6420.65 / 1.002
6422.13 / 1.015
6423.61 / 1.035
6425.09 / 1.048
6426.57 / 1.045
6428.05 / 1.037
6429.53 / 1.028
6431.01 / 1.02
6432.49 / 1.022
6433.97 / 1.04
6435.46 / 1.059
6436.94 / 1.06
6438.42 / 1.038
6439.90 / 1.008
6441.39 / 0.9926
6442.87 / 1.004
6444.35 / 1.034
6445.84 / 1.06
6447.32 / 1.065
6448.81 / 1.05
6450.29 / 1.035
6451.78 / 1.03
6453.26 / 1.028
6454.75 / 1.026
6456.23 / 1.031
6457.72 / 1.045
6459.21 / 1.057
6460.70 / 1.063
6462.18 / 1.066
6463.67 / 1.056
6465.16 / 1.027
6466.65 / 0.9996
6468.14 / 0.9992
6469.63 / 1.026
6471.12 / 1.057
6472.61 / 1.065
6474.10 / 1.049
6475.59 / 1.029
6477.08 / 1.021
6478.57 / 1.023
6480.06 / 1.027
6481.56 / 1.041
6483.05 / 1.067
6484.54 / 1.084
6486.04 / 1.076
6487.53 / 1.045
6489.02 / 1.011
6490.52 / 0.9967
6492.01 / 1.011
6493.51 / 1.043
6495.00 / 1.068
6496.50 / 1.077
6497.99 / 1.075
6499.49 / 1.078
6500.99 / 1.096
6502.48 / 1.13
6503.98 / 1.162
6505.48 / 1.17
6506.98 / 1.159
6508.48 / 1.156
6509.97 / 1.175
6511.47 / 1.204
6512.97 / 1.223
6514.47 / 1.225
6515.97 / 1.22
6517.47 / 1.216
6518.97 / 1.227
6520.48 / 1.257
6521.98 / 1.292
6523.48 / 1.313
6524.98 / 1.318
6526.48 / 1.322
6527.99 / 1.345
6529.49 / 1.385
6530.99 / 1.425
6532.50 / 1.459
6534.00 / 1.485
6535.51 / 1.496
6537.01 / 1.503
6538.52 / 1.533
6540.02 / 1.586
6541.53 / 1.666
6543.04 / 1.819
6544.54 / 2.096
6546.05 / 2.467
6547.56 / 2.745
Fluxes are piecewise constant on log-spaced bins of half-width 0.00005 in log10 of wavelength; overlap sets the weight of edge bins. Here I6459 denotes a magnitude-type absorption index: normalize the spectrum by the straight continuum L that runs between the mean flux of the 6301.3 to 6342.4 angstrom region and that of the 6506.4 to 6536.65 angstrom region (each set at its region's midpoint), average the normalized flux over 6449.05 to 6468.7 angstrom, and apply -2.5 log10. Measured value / 0.17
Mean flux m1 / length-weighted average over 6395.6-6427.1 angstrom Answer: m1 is 1.02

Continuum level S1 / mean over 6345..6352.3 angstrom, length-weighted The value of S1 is 1.01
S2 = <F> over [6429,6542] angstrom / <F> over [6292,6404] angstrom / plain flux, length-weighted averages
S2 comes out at 1.12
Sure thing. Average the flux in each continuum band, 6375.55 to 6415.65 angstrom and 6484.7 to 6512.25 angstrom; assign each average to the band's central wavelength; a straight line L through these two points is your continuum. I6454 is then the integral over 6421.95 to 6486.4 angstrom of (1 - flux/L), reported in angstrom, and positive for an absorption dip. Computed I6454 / 1.1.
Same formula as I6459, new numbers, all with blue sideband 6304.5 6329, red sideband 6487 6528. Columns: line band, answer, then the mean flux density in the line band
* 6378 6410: 0.08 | 0.996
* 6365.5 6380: 0.04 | 1.02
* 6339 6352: 0.04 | 1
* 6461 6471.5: 0.10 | 1.03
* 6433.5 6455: 0.08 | 1.04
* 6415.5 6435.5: 0.08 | 1.03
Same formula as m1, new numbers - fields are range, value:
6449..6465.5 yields 1.04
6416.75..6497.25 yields 1.04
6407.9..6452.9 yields 1.04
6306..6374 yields 1.01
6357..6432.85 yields 1.02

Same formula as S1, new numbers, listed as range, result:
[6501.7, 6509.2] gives 1.15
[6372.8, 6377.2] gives 1.01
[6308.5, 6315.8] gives 0.999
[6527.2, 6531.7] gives 1.38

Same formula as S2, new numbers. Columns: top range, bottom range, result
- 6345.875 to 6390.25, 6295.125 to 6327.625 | 0.97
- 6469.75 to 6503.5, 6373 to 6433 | 1.04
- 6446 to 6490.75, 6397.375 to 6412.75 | 1.02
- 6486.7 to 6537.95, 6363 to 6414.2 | 1.20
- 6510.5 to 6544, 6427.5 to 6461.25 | 1.34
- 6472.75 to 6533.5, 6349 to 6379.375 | 1.13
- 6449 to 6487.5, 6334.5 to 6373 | 1.03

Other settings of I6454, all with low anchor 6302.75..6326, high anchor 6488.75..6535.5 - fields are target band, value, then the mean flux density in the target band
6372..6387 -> 1.1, 1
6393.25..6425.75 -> 2.8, 1.02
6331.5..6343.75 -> 0.7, 0.983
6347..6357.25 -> 0.4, 1.02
